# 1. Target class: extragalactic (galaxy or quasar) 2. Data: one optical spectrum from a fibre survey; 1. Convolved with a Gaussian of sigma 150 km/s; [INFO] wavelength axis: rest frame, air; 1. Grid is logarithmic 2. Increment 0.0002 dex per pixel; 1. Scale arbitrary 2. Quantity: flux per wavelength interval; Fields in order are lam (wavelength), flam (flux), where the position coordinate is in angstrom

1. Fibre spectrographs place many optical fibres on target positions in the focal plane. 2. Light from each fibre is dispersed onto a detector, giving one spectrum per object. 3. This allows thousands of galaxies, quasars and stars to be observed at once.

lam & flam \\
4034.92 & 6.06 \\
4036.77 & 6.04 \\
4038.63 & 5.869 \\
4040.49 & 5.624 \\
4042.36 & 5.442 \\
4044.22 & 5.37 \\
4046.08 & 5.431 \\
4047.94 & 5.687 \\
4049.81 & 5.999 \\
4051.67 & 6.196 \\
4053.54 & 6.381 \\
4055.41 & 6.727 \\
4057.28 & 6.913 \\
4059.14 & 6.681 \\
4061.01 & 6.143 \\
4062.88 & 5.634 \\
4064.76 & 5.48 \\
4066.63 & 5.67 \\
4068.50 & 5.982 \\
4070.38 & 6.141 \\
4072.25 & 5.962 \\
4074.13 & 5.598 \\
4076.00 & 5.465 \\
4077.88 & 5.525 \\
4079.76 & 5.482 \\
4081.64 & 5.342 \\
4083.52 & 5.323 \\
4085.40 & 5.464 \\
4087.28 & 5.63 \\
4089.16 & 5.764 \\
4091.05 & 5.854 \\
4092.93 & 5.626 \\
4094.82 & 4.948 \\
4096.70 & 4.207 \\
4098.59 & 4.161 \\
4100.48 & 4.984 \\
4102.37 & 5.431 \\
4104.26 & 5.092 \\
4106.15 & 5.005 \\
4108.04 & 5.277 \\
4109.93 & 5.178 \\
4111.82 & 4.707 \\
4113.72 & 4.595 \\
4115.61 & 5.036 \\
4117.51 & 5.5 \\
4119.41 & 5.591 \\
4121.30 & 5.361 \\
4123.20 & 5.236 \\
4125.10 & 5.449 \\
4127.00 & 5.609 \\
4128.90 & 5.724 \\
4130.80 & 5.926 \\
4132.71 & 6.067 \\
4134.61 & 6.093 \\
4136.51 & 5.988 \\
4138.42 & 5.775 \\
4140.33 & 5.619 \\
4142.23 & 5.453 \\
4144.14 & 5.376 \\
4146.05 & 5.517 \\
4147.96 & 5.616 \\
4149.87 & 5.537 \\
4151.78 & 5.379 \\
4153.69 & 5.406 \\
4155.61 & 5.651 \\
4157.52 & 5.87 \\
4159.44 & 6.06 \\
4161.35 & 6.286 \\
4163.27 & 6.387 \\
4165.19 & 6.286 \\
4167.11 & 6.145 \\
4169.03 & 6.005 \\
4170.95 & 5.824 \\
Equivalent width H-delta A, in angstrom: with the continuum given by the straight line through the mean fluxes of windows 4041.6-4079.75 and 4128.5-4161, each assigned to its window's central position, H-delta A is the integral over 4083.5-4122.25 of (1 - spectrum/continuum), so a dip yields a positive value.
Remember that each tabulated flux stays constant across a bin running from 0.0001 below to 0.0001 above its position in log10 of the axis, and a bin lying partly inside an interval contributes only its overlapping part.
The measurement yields 4.3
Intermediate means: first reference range 5.91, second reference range 5.72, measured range 5.17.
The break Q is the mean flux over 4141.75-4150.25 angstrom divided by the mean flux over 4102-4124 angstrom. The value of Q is 1.1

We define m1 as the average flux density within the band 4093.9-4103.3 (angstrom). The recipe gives 4.74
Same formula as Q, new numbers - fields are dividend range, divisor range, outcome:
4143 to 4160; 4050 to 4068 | 0.90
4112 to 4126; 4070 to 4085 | 0.94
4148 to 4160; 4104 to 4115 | 1.13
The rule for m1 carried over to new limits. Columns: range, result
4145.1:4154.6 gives 5.49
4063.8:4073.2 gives 5.84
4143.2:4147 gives 5.45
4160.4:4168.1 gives 6.27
